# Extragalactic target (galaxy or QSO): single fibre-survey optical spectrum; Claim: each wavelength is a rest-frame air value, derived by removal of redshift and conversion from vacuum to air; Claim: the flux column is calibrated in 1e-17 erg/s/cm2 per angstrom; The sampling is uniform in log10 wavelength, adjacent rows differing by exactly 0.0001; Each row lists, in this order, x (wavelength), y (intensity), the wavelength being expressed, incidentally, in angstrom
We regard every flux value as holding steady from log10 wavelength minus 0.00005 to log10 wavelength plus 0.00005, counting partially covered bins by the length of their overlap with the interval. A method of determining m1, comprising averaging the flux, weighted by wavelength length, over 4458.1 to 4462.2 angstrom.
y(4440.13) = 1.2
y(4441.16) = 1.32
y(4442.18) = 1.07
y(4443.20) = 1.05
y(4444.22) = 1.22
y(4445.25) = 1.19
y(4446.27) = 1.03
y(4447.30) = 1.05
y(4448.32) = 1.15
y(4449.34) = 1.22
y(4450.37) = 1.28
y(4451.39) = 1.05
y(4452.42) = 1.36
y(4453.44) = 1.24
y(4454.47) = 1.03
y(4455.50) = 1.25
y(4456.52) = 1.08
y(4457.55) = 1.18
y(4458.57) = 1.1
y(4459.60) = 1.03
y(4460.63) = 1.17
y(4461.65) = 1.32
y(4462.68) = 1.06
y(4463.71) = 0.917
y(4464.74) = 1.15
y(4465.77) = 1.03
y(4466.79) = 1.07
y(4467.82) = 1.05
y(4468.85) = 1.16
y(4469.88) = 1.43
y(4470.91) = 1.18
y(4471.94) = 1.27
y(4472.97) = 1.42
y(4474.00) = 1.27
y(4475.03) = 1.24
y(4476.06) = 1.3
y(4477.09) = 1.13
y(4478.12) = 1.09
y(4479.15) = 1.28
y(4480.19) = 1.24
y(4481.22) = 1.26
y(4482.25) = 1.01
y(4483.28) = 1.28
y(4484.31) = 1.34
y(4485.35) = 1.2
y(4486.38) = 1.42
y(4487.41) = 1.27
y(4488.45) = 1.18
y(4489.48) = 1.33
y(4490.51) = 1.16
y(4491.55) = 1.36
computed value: 1.15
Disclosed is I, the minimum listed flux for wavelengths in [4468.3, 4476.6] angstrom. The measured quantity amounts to 1.16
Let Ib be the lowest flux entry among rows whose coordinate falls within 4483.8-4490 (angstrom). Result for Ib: 1.18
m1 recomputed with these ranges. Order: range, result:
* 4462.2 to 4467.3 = 1.05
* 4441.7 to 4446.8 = 1.11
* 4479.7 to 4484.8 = 1.23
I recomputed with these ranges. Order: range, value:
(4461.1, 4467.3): 0.917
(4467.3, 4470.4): 1.05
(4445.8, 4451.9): 1.03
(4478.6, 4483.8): 1.01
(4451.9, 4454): 1.24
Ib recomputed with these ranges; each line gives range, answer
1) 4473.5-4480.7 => 1.09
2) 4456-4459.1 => 1.08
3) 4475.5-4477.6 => 1.13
